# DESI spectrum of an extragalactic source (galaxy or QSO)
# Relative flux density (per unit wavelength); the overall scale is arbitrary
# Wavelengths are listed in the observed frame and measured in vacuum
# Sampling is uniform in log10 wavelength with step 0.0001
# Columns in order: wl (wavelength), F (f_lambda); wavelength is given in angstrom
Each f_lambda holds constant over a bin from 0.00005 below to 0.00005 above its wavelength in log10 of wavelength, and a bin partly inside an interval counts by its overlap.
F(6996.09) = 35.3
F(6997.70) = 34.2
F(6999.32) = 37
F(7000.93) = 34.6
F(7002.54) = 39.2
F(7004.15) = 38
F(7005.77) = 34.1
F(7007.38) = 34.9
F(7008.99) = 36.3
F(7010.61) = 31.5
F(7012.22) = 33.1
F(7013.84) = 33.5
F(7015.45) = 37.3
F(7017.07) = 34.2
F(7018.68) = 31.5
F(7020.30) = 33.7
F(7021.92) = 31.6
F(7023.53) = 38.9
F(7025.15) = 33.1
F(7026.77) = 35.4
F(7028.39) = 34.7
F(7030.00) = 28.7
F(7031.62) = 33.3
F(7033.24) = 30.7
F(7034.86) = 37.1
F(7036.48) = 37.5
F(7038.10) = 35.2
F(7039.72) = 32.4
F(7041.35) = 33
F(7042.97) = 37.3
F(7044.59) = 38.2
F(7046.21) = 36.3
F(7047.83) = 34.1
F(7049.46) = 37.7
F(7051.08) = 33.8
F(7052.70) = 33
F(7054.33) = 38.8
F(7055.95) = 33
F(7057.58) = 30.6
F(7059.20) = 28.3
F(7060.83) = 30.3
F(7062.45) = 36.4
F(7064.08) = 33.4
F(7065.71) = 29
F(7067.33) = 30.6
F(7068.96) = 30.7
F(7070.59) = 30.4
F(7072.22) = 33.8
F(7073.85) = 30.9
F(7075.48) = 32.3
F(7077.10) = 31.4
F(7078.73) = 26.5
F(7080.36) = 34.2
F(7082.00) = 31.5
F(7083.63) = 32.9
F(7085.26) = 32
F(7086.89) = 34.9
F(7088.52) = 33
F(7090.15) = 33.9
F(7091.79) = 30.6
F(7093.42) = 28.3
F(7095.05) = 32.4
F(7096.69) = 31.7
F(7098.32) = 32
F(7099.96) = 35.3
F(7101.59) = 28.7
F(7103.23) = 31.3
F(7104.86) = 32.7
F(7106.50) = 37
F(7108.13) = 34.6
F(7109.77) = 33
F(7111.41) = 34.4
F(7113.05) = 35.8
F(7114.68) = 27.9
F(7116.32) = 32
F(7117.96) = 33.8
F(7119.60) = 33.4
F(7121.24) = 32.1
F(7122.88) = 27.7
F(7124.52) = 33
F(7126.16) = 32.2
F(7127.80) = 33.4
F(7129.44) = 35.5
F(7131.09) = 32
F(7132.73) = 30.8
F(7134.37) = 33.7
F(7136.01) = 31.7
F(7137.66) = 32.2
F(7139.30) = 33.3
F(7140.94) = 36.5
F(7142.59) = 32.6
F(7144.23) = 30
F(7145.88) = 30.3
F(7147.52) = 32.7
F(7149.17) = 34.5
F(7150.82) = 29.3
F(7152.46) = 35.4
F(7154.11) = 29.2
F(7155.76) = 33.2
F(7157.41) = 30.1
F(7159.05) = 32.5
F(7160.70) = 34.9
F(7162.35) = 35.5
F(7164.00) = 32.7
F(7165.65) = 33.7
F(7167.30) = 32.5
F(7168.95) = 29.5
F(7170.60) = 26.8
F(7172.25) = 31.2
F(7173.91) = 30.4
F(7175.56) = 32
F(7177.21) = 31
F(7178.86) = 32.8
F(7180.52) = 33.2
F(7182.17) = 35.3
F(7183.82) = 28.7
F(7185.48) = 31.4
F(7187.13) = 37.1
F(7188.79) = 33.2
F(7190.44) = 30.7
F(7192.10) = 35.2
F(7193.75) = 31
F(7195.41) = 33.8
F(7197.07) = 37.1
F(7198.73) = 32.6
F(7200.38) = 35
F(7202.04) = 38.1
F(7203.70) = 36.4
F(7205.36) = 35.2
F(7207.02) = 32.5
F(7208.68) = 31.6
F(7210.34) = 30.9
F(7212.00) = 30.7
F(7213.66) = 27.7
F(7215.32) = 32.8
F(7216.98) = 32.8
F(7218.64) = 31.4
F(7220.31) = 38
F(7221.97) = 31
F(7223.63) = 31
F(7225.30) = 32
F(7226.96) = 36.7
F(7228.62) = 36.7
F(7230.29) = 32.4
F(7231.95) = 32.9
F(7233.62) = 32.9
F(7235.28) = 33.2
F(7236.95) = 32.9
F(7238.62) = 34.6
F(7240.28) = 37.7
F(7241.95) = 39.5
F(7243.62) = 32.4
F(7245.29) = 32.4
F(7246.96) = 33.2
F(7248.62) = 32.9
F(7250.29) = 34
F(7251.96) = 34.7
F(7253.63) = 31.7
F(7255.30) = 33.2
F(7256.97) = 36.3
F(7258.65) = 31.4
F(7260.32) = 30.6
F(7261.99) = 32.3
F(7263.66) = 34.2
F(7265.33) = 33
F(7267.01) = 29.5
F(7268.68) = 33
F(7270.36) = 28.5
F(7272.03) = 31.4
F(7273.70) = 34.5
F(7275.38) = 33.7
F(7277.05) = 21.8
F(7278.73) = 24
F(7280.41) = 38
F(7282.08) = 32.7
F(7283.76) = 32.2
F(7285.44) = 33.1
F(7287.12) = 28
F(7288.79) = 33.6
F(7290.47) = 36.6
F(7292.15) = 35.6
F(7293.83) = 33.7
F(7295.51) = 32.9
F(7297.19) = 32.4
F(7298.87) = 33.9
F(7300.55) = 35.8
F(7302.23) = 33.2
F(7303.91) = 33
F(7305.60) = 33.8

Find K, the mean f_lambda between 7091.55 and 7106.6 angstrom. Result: 31.8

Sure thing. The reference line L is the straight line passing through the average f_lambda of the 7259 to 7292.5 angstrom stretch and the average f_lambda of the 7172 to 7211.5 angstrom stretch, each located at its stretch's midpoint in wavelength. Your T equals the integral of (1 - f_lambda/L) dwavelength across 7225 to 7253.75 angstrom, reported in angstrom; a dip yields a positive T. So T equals -1.6 angstrom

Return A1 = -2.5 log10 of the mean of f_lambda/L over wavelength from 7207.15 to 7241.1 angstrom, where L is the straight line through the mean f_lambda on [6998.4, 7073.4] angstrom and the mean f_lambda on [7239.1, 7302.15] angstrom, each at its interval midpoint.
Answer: 0.00 mag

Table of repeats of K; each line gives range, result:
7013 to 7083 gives 33.3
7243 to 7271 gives 32.6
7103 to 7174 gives 32.5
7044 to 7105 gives 32.5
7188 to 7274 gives 33.3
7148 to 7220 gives 32.6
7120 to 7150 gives 32.5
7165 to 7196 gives 32.1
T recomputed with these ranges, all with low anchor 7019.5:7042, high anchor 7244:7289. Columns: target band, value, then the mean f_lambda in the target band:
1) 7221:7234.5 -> -0.4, 33.3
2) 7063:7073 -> 0.7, 31.4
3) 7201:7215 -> -0.2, 32.9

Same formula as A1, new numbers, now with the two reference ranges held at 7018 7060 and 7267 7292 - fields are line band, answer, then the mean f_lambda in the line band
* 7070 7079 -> 0.09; 31.2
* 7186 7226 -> -0.03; 33.2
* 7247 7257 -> -0.06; 33.6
